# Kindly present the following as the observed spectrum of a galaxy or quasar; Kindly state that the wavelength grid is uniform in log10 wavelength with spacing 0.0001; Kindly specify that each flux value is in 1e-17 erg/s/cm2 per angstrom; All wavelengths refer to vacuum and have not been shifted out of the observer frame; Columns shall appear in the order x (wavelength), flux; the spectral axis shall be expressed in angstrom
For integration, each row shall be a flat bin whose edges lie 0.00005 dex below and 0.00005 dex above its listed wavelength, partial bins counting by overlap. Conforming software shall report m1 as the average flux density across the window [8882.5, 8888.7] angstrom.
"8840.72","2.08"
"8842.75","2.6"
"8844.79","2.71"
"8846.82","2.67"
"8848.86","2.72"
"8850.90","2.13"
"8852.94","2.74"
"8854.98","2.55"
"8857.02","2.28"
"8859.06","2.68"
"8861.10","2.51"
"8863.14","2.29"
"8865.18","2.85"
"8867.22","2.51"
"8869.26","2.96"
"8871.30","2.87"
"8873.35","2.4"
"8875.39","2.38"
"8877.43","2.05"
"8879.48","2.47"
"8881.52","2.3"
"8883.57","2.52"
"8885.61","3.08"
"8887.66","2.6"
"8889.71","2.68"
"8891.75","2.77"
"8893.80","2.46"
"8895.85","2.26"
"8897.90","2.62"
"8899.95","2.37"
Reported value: 2.73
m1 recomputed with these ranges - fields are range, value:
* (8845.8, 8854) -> 2.56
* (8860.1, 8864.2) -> 2.4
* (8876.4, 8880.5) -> 2.26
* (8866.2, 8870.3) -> 2.74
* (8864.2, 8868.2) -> 2.68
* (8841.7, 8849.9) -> 2.67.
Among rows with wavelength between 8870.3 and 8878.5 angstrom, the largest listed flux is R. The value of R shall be 2.87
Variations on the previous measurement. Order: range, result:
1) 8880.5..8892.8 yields 3.08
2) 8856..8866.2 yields 2.85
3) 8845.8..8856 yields 2.74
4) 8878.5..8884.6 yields 2.52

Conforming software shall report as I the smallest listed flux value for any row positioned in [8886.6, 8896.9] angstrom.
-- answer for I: 2.26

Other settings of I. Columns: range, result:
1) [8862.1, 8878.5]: 2.05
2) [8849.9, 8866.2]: 2.13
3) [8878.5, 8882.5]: 2.3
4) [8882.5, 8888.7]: 2.52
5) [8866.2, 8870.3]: 2.51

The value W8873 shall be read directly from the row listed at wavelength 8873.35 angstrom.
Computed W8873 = 2.4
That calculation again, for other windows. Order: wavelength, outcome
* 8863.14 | 2.29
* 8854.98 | 2.55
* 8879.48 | 2.47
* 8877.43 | 2.05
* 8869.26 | 2.96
